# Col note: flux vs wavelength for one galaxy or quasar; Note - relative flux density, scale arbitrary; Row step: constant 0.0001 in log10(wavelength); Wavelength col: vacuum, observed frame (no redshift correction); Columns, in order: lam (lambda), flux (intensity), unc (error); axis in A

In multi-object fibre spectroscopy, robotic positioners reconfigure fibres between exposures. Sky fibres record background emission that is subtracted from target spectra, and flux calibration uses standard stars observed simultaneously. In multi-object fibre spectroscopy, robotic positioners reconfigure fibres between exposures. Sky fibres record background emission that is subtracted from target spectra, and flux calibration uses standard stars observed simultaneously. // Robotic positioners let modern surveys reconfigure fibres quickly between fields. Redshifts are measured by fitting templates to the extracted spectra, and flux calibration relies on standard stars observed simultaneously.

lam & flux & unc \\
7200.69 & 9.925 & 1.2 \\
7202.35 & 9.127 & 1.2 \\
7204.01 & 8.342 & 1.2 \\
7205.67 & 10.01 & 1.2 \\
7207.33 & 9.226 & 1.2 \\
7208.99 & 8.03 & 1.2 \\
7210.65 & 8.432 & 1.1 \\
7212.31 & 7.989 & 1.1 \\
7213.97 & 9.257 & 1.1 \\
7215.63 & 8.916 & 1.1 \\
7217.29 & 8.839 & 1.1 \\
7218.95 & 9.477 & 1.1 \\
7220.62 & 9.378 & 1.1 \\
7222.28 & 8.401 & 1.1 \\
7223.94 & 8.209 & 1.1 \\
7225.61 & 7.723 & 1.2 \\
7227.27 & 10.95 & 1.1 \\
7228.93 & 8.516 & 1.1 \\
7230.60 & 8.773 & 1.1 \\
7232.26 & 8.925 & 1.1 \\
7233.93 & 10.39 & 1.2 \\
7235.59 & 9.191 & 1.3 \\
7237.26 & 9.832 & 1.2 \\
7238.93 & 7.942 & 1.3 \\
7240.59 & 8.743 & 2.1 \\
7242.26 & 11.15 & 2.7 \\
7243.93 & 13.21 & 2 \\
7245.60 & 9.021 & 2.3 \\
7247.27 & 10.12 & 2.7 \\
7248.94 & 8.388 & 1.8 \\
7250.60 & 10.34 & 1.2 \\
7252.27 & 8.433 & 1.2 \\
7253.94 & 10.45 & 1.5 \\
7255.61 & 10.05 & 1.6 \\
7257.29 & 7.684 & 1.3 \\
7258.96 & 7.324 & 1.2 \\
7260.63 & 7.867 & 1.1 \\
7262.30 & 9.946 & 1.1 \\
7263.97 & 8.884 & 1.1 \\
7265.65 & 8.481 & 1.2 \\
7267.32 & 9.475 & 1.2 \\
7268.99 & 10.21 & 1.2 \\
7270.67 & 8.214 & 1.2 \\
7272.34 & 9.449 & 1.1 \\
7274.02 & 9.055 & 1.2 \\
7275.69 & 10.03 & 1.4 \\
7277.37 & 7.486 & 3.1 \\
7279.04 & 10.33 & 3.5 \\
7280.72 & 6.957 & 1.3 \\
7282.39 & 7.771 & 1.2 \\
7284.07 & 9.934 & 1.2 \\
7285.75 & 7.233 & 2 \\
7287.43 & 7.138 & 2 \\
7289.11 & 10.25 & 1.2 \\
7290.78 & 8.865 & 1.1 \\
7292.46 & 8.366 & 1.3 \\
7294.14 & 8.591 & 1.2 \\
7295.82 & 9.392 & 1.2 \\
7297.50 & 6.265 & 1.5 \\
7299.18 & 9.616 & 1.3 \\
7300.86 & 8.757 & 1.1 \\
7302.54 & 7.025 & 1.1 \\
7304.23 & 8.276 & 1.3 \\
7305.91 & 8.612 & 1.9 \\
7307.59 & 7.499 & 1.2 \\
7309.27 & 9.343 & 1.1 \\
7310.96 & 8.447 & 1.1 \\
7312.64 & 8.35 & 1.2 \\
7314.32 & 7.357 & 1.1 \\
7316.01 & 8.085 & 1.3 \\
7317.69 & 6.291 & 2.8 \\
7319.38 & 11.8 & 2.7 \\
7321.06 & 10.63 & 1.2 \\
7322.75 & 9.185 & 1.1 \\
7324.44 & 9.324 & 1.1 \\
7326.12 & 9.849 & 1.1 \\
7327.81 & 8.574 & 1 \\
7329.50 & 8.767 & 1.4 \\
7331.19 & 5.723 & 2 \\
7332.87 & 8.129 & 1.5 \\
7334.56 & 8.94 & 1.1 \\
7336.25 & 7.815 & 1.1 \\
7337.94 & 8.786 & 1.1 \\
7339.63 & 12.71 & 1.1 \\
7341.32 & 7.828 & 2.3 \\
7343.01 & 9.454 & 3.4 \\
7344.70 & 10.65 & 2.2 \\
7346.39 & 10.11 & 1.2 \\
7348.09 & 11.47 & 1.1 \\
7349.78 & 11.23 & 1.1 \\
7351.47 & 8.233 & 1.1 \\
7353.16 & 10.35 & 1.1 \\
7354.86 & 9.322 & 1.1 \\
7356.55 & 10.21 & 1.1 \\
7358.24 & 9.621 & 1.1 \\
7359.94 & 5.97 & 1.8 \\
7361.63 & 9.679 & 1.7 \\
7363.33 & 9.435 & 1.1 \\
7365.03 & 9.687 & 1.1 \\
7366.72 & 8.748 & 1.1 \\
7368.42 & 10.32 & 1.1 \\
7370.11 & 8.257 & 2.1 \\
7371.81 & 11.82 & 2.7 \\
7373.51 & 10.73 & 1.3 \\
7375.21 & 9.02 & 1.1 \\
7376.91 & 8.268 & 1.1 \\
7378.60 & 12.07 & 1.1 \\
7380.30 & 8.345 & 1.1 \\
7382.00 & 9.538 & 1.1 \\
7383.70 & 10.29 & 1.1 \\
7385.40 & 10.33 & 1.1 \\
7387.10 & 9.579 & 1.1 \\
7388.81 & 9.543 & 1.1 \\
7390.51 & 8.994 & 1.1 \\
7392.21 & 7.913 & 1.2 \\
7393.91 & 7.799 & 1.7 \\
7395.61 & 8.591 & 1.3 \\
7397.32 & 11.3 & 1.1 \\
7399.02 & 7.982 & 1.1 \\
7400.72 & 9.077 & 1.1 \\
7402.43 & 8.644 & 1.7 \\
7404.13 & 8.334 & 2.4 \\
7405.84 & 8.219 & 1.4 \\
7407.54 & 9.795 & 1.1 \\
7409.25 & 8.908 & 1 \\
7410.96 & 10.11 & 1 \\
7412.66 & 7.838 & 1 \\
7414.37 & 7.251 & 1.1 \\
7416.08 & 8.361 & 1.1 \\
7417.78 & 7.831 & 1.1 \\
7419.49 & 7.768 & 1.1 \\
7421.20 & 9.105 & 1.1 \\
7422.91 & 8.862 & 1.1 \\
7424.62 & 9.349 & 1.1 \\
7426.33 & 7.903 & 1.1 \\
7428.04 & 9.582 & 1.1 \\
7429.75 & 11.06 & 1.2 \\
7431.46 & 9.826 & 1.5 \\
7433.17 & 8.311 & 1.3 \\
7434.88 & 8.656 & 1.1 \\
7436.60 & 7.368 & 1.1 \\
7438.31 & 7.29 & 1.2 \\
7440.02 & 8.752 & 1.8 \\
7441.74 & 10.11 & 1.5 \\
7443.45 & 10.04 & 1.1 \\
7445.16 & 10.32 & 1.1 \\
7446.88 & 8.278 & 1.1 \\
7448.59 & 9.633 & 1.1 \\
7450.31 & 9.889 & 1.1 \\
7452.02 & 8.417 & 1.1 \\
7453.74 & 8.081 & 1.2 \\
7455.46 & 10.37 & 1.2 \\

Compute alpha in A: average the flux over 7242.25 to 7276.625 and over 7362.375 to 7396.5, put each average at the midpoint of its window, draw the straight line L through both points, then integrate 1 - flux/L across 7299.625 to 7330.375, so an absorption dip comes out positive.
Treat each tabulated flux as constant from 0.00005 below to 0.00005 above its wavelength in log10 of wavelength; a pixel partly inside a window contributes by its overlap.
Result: 2.4 A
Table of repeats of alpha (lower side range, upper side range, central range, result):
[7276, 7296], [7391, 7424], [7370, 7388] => -2.7 A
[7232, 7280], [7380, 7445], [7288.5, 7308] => 1.6 A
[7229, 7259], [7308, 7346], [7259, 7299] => 2.4 A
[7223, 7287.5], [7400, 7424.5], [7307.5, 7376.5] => -3.2 A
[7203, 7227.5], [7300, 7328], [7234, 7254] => -2.2 A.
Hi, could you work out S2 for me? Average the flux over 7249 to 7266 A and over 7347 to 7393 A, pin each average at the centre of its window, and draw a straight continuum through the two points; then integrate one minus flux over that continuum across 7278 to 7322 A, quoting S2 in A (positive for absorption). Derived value 3.3 A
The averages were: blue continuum 8.93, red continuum 9.6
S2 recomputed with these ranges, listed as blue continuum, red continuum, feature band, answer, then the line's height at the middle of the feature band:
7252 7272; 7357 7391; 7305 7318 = 1.6 A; 9.2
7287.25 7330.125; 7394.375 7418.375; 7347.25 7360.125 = -1.5 A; 8.69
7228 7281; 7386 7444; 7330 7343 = 0.6 A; 9.03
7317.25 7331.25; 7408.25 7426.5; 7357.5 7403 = -2.9 A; 8.77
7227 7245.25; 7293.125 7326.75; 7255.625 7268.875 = 0.9 A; 9.34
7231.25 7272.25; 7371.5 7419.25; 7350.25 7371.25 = -0.1 A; 9.17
